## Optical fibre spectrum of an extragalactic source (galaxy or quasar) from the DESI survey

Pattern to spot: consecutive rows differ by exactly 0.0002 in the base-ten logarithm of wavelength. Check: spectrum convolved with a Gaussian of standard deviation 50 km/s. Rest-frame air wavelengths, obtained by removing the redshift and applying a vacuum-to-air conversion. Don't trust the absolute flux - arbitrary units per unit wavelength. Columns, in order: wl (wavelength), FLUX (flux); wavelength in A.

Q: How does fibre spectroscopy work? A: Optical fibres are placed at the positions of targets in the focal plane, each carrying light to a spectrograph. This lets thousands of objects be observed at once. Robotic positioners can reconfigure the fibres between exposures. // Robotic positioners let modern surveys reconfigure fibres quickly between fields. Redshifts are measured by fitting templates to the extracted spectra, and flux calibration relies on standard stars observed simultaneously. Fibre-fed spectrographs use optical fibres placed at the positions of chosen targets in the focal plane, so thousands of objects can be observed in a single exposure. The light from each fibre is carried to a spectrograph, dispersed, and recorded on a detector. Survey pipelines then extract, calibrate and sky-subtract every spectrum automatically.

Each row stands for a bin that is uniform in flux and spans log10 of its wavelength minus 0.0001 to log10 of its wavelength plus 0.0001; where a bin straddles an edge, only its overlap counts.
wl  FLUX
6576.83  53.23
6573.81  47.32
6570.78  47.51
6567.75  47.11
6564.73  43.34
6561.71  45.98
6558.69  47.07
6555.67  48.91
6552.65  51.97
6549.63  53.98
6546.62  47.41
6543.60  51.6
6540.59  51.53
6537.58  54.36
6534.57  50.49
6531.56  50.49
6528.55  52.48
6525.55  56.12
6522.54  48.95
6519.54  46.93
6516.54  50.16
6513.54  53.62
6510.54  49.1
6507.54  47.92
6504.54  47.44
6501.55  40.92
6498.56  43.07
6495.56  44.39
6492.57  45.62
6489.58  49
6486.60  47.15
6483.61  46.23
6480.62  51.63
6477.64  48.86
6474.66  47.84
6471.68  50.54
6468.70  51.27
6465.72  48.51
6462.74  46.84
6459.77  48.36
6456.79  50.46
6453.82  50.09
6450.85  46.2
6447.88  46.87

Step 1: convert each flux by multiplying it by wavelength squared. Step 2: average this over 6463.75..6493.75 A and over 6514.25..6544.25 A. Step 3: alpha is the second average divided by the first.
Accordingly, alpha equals 1.1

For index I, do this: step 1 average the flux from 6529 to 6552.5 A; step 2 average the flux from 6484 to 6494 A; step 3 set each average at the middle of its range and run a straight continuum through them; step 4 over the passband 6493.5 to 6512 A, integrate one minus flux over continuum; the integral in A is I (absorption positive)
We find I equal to 1.1 A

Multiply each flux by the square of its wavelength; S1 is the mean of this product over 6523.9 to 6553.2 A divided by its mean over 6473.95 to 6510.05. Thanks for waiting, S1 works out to 1.13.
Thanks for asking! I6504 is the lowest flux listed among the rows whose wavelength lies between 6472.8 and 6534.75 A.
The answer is 40.92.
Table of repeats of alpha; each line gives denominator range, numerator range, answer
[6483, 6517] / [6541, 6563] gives 1.07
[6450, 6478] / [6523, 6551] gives 1.08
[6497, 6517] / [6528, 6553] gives 1.10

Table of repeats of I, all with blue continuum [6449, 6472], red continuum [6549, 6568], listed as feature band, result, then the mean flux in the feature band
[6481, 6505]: 1.5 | 45.7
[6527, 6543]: -1.2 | 51.9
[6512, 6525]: -0.5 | 50.4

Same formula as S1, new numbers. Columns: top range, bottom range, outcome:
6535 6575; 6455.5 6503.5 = 1.06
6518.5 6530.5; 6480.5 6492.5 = 1.09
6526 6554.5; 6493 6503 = 1.22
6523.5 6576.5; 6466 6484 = 1.03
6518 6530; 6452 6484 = 1.06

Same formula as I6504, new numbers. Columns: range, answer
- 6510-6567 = 43.34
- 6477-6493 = 45.62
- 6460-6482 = 46.84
